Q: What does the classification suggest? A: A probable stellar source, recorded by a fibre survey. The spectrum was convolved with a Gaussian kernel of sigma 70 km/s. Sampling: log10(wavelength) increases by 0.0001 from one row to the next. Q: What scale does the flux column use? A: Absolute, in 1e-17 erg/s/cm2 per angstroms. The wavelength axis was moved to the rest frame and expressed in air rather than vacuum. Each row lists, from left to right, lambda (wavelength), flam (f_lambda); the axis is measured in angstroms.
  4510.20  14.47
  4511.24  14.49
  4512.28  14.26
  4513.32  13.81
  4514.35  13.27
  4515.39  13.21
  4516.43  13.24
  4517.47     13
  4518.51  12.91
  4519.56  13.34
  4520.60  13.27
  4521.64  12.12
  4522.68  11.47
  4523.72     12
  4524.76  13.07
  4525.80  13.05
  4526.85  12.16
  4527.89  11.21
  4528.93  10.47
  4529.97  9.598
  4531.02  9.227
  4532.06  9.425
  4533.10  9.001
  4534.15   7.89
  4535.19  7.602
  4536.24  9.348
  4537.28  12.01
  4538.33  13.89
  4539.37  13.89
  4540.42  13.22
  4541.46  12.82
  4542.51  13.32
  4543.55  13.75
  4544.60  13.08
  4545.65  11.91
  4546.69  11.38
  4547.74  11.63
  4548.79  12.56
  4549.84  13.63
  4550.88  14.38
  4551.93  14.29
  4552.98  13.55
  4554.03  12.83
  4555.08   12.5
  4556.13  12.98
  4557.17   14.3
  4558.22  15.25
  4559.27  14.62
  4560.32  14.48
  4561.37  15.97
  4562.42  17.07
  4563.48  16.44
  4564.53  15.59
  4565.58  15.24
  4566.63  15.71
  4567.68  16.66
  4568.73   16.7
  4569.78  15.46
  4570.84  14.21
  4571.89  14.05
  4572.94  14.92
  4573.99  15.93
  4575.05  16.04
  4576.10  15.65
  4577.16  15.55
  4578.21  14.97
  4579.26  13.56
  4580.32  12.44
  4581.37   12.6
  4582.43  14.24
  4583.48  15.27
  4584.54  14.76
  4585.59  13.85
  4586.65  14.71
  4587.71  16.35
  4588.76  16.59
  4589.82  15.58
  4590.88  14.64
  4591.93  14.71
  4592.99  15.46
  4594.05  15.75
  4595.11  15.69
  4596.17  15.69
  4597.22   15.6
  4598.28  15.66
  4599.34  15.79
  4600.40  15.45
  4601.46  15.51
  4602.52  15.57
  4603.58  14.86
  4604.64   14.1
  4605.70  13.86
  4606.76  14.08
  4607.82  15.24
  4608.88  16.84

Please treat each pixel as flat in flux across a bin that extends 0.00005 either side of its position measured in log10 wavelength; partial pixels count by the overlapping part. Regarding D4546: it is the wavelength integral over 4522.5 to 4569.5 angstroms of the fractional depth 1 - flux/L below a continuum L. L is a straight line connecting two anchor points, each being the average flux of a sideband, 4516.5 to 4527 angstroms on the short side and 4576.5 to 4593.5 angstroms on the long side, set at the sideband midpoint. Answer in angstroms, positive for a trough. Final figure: 1.9 angstroms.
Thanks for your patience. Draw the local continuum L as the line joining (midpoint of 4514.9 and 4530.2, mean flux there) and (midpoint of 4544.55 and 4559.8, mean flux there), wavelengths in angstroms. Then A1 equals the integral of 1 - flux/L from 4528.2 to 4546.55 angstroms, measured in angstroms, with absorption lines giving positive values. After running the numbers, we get 2.3 angstroms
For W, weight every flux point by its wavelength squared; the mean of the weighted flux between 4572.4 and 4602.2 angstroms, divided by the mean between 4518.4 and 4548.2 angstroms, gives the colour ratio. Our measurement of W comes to 1.33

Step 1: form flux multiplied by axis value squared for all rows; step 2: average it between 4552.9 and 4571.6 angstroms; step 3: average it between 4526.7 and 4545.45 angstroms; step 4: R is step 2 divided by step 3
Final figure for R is 1.35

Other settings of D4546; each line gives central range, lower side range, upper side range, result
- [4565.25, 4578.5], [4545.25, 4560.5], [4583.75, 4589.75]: -1.0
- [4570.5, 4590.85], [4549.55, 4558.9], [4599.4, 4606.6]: -0.6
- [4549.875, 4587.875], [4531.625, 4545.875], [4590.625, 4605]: -3.8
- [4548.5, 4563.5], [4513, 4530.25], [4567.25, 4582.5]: -0.3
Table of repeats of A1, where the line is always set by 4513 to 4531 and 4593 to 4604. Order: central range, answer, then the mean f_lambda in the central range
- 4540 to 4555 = 0.4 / 13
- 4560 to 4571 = -1.3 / 15.8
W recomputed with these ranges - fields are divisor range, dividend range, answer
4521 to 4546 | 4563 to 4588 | 1.33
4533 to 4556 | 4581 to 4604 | 1.27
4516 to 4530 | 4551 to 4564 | 1.20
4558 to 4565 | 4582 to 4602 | 0.99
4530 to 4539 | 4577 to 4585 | 1.46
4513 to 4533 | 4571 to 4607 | 1.28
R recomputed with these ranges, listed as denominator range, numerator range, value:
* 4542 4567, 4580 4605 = 1.09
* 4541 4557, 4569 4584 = 1.14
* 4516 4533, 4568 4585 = 1.29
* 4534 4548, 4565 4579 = 1.31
